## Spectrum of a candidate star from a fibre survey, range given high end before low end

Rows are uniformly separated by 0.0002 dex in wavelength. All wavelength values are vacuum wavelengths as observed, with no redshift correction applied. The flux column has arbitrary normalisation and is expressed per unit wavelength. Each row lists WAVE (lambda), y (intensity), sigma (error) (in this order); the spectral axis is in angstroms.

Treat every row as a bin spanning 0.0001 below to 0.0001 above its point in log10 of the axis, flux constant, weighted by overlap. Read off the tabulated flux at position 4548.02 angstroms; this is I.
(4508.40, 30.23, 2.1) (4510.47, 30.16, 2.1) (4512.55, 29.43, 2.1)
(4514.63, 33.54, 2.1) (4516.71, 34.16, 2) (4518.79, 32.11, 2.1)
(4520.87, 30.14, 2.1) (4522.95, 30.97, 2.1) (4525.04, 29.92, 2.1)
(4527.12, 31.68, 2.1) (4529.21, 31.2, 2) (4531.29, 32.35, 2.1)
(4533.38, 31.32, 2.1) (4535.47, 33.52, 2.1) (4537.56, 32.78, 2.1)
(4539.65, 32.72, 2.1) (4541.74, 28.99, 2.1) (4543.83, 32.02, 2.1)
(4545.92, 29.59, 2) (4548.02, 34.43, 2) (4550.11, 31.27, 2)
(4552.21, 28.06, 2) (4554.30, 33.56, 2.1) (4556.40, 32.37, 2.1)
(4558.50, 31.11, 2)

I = 34.43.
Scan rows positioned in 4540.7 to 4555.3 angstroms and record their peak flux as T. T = 34.43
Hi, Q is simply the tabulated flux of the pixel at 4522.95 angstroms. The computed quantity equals 30.97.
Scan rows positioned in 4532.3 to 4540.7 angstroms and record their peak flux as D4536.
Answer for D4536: 33.52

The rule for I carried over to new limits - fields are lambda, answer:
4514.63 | 33.54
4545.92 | 29.59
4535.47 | 33.52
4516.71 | 34.16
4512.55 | 29.43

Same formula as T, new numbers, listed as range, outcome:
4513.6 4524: 34.16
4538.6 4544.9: 32.72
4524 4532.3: 32.35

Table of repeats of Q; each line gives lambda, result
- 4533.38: 31.32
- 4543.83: 32.02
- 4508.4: 30.23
